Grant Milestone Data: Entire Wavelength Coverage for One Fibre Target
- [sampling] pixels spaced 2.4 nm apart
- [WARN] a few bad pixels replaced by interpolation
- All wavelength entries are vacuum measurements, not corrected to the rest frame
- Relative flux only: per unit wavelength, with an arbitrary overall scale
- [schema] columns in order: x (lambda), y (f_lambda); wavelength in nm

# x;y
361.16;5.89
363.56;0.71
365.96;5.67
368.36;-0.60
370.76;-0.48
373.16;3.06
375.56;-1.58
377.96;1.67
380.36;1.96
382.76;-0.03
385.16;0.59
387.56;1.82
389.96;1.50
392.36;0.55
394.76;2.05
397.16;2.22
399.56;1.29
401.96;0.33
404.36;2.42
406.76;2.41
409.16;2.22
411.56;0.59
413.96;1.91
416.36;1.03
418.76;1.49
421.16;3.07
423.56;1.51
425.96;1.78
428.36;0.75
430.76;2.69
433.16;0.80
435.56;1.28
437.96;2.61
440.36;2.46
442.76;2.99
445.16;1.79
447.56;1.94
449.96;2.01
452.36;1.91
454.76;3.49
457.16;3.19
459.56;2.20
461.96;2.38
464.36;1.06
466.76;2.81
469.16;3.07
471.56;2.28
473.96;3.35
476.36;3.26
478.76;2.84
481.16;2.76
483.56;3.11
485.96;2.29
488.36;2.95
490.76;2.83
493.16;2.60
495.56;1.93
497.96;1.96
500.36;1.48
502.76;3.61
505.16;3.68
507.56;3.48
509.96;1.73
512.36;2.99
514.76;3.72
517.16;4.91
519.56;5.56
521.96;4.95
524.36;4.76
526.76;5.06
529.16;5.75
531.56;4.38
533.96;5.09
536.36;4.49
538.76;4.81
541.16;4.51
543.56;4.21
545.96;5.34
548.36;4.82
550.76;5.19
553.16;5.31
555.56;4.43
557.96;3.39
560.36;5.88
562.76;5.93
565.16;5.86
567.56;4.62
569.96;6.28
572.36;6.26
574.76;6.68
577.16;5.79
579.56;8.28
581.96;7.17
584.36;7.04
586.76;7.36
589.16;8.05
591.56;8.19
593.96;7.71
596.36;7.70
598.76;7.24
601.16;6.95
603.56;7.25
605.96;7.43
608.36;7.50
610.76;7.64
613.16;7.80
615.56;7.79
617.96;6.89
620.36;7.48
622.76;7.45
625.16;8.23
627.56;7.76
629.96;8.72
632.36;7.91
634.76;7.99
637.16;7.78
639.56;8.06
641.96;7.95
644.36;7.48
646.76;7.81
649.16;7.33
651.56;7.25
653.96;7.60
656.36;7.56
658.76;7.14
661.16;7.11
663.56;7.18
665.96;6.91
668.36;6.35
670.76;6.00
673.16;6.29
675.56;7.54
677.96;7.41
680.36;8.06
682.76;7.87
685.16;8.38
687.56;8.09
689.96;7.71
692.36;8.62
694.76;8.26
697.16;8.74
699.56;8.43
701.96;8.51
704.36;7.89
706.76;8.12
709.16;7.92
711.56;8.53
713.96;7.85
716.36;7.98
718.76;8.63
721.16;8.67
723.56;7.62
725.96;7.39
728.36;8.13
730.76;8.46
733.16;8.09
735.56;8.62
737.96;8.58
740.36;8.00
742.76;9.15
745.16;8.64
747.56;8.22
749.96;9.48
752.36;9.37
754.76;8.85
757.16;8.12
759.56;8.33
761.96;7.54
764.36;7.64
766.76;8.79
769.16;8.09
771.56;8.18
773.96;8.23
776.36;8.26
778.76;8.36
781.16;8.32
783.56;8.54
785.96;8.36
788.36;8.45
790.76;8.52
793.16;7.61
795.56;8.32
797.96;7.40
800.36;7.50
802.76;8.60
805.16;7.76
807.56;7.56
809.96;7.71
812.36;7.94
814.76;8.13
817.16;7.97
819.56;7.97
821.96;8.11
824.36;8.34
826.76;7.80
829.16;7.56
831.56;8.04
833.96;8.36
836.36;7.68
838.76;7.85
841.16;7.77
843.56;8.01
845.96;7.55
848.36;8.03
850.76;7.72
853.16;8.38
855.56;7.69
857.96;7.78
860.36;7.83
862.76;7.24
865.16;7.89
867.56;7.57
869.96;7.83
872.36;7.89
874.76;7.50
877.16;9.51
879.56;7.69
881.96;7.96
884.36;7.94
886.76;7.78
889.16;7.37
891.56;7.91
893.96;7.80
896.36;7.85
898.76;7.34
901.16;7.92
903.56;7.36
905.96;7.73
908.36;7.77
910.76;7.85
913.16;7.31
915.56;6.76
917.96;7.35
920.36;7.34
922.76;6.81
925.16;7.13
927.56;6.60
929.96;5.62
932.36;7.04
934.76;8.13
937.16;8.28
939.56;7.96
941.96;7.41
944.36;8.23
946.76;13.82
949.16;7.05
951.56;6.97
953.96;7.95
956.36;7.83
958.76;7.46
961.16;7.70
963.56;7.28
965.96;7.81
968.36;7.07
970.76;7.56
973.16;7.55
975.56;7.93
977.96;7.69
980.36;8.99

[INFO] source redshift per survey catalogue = 0.29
